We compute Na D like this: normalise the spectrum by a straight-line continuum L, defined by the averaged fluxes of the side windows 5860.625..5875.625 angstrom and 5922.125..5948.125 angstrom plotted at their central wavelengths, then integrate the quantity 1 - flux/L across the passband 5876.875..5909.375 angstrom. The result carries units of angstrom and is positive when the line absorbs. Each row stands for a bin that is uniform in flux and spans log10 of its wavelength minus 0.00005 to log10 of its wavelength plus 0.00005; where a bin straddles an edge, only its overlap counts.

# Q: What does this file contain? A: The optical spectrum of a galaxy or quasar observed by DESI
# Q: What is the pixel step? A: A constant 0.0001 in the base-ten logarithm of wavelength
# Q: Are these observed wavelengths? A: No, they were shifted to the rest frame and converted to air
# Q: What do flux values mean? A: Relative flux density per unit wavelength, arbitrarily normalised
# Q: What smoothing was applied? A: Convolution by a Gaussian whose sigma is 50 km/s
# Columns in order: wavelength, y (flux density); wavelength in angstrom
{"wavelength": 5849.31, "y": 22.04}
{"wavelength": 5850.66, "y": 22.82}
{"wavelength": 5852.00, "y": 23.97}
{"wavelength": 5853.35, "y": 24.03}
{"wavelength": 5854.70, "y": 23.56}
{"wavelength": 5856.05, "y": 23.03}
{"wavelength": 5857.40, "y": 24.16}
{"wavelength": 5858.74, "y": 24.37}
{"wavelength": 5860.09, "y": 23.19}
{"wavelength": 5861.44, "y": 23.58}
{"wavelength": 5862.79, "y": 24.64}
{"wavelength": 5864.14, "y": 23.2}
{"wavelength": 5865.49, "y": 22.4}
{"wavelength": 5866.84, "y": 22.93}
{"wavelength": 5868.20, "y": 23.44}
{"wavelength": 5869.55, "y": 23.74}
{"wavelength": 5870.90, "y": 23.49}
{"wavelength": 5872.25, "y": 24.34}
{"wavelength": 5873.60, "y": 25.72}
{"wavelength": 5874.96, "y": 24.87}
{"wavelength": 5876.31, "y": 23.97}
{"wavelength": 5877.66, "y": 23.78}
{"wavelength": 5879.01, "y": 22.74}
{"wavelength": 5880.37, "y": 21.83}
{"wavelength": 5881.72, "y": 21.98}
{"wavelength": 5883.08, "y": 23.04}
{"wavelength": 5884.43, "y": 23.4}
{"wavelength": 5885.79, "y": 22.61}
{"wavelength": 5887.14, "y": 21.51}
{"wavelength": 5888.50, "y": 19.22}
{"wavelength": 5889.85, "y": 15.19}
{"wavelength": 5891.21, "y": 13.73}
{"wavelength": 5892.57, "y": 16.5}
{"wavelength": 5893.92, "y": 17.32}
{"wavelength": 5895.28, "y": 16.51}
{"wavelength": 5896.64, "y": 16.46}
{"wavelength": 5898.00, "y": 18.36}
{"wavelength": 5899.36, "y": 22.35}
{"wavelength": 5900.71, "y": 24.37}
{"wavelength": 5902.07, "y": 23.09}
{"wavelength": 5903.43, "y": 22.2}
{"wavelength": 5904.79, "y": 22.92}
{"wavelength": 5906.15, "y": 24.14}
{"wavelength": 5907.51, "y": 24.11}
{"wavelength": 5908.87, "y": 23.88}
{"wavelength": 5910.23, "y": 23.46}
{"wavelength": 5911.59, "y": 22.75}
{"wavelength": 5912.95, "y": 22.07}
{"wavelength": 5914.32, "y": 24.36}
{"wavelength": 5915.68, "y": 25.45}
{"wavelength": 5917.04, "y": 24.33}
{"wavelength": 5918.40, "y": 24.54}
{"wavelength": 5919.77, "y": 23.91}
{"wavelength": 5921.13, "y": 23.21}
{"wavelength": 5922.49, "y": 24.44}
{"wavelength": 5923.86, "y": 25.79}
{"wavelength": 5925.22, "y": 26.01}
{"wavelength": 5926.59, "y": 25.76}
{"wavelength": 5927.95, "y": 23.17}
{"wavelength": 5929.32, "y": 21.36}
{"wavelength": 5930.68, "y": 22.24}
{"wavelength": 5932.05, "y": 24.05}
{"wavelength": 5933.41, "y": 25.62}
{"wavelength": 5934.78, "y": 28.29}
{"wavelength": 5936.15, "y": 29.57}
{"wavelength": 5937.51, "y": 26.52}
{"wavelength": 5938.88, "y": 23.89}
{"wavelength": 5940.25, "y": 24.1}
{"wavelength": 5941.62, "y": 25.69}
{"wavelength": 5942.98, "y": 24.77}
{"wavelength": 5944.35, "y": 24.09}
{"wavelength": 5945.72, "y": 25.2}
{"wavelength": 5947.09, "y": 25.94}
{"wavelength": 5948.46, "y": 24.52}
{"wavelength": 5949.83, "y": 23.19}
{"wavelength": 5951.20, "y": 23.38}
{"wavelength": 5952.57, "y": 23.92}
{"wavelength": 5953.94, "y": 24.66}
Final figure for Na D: 4.57 angstrom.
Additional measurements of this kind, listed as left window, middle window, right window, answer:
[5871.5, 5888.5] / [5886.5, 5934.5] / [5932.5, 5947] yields 4.6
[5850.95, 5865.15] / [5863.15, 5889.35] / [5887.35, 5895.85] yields -4.2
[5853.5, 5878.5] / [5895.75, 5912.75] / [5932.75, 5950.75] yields 1.6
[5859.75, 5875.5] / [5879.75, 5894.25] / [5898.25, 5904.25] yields 2.2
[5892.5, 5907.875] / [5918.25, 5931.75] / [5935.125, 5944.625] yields -0.1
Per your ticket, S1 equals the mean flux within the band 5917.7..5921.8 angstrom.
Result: 23.9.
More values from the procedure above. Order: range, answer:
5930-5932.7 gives 23.1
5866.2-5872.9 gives 23.6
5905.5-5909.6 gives 24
